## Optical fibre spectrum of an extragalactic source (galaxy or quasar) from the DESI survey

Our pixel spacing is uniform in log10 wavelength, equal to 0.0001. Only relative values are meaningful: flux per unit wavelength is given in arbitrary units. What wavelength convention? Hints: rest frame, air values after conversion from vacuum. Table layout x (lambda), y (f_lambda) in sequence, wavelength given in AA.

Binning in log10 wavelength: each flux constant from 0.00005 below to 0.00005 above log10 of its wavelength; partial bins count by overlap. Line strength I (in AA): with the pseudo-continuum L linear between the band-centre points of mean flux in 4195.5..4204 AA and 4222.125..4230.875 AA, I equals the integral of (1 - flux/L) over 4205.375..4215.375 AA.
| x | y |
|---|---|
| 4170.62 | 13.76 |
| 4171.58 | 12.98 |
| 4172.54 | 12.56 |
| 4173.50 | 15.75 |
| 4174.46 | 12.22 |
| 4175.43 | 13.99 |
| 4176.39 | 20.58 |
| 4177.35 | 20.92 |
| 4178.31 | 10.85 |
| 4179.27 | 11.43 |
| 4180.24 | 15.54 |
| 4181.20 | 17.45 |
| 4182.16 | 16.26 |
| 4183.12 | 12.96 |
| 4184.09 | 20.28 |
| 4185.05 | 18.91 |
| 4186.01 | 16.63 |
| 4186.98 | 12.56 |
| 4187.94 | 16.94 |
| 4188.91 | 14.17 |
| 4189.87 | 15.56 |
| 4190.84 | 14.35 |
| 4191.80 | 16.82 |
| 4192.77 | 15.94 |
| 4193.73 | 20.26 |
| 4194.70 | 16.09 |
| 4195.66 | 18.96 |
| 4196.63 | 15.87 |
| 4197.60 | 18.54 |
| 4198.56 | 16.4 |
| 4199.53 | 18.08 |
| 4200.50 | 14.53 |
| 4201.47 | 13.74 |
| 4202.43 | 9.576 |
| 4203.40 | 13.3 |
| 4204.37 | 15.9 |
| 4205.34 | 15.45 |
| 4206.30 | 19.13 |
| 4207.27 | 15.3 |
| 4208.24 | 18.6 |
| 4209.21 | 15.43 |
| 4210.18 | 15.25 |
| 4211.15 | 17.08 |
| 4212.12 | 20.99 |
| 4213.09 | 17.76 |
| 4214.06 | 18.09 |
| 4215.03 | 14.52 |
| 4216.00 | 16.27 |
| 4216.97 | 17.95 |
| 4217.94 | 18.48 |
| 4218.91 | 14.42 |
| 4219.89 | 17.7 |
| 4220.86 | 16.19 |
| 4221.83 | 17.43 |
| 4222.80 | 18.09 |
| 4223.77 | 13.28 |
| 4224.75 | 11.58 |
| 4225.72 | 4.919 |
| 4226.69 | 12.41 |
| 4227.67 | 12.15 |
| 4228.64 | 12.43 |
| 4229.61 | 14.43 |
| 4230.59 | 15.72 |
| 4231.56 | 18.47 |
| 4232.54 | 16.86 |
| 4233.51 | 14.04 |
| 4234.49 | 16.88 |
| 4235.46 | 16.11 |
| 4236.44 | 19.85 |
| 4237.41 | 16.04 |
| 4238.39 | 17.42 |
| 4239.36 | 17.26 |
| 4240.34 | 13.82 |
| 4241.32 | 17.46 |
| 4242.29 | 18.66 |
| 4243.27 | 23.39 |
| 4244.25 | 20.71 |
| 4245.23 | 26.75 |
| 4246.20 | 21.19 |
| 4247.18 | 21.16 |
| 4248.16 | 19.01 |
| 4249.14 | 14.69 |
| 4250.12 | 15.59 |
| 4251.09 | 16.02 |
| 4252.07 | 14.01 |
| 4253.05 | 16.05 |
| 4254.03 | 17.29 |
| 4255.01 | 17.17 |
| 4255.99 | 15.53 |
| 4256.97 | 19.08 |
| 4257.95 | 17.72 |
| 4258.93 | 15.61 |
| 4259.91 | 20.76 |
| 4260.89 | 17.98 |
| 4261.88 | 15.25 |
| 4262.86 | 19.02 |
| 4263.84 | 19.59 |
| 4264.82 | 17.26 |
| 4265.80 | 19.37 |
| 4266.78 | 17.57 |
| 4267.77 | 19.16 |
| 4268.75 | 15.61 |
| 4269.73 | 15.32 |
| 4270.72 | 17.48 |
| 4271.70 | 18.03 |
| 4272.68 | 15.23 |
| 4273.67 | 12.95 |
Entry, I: -2.0 AA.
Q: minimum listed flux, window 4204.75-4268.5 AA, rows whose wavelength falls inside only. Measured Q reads 4.919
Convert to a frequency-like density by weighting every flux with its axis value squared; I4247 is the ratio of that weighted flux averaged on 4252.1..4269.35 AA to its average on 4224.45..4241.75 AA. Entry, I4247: 1.19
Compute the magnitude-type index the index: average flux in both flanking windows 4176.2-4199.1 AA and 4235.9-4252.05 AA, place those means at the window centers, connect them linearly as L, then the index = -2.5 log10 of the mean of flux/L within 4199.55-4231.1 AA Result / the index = 0.14 mag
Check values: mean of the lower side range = 16.4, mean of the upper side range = 18.5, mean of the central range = 15.3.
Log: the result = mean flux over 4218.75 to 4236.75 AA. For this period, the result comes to 14.8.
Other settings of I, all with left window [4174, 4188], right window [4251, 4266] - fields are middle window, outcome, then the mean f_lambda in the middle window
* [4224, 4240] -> 2.0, 14.8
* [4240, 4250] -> -1.5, 19.6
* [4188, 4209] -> 0.2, 16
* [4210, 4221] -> -0.4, 17.1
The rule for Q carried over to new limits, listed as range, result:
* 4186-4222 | 9.576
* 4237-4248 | 13.82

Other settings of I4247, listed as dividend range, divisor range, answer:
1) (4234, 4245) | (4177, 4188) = 1.18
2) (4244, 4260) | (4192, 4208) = 1.15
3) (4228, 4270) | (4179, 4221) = 1.10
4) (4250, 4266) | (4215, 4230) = 1.21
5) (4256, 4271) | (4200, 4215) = 1.14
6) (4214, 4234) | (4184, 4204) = 0.95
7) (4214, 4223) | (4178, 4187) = 1.10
